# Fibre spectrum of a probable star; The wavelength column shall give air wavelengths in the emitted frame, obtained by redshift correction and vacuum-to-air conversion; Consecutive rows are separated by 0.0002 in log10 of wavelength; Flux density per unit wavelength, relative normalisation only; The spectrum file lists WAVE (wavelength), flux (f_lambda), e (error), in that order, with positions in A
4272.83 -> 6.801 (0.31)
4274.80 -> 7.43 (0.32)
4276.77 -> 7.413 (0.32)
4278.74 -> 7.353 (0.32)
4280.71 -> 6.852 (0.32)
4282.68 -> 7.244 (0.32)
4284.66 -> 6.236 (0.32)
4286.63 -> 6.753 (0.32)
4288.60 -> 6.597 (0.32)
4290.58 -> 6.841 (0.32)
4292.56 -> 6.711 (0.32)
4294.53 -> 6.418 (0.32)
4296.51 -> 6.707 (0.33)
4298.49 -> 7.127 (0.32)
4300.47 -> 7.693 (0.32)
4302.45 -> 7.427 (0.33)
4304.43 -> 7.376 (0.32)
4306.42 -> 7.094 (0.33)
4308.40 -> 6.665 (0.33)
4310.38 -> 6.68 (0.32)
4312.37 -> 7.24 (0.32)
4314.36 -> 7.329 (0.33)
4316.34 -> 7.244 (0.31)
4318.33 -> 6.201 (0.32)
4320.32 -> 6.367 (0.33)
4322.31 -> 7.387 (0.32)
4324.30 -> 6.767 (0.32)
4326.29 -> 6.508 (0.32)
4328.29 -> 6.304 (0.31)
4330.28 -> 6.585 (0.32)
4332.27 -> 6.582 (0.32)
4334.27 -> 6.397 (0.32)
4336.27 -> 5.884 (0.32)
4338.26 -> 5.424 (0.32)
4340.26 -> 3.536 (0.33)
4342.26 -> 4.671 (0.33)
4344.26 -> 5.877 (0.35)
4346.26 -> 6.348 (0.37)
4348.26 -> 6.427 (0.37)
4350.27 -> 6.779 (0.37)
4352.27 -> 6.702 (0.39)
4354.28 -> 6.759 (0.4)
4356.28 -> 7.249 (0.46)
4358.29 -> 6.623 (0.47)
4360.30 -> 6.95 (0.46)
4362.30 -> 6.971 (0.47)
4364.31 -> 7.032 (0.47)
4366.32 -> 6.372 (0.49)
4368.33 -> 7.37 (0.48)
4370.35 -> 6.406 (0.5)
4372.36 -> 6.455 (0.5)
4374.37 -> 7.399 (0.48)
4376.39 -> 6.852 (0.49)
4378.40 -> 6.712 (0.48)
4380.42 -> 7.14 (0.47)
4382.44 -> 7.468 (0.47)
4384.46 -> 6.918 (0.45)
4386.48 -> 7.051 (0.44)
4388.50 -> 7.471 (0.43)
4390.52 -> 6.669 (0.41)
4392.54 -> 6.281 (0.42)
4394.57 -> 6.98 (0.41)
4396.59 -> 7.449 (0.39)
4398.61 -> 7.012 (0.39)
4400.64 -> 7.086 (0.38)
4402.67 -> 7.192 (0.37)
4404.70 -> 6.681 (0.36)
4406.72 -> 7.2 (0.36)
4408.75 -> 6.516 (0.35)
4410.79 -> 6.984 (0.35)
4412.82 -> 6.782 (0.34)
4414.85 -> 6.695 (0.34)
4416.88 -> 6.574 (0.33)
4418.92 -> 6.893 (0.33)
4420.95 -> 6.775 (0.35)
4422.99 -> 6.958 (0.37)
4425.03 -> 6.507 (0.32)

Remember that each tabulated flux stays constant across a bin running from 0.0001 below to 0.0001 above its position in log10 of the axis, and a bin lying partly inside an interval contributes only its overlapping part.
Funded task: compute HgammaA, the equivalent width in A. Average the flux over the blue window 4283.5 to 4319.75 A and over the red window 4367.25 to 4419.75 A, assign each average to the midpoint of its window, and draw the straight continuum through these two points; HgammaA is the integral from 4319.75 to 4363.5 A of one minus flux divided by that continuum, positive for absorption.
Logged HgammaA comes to 3.7 A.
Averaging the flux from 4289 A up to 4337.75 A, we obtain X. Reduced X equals 6.8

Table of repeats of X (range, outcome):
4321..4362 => 6.3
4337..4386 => 6.52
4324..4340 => 6.16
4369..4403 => 6.97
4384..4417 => 6.92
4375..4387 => 7.03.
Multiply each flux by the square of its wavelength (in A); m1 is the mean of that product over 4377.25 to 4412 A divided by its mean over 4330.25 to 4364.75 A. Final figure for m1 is 1.14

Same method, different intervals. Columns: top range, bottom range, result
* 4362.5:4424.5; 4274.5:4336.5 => 1.05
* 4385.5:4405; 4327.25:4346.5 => 1.25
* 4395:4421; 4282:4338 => 1.07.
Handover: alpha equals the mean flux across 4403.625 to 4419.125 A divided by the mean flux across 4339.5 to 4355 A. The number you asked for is 1.1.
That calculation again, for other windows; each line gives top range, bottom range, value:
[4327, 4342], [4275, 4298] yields 0.84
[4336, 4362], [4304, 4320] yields 0.88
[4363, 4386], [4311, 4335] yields 1.03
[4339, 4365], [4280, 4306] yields 0.91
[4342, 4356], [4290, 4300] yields 0.93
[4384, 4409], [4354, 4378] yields 1.02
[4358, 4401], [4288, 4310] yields 1.00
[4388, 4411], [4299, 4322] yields 0.99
